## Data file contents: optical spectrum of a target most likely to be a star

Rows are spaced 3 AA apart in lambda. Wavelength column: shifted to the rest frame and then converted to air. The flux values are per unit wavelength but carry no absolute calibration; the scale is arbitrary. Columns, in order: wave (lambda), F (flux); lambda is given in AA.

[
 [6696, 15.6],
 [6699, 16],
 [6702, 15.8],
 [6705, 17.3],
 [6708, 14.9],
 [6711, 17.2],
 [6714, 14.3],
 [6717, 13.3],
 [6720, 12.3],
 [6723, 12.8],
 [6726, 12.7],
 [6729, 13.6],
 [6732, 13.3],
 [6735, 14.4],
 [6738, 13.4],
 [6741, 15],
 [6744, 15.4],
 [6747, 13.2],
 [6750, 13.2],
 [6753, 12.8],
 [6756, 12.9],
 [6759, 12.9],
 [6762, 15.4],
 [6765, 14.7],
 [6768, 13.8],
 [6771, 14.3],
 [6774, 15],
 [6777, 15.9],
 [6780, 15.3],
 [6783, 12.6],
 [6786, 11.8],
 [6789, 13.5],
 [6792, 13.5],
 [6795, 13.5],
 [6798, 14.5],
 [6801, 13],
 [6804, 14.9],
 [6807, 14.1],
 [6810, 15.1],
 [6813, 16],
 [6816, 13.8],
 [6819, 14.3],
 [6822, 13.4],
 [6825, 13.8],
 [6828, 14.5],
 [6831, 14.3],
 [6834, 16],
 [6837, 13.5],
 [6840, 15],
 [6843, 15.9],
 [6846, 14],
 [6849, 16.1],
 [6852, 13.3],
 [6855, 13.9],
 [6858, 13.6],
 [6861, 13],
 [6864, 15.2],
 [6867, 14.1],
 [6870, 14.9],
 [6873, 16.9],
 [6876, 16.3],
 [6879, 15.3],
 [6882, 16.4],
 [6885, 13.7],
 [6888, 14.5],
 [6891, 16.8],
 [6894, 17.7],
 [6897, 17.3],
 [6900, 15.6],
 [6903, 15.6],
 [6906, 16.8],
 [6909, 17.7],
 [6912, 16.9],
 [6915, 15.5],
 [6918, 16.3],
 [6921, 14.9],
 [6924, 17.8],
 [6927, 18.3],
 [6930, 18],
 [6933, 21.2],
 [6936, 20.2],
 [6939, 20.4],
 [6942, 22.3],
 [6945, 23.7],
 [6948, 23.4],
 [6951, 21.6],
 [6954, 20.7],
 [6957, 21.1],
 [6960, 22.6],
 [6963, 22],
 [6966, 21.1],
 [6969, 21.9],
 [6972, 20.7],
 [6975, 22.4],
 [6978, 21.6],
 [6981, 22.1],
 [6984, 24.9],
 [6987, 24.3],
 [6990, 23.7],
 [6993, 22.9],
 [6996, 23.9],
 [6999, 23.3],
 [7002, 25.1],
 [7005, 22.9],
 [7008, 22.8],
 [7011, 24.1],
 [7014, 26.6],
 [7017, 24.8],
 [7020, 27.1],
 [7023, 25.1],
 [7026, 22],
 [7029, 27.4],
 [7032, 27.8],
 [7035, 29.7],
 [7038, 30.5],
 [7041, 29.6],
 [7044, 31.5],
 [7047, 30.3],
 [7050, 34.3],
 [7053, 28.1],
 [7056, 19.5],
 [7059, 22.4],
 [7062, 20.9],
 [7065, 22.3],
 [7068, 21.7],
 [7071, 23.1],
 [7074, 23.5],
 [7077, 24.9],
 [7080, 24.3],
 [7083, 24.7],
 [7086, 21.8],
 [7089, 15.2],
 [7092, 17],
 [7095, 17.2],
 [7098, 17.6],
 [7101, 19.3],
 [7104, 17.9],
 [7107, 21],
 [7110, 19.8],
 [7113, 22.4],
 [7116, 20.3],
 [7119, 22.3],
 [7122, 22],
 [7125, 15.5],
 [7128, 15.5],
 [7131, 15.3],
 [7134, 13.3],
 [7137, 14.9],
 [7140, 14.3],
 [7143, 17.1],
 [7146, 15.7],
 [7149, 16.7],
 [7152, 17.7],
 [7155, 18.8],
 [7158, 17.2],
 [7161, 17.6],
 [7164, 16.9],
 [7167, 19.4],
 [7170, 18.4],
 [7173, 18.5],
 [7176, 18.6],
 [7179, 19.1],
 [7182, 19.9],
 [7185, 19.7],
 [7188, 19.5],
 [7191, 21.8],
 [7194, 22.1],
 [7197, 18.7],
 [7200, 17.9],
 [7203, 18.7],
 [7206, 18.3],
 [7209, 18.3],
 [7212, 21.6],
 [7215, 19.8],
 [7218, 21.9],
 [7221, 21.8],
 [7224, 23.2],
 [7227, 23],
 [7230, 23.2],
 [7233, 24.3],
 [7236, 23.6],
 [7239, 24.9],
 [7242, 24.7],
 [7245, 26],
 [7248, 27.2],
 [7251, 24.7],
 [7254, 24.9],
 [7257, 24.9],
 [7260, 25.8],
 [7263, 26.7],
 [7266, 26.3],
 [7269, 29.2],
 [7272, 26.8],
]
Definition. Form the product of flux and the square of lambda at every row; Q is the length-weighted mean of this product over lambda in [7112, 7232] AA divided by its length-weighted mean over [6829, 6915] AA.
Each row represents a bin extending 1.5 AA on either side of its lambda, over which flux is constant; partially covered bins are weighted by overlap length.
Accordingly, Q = 1.3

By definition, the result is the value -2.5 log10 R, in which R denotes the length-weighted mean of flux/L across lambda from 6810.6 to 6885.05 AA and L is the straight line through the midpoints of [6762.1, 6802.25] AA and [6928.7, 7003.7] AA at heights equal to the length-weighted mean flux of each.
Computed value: 0.151 mag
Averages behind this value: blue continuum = 14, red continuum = 22.2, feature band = 14.7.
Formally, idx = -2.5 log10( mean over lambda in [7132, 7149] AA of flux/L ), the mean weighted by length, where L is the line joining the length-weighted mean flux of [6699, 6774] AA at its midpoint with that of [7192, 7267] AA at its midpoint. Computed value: 0.37 mag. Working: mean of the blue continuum 14.2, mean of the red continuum 22.9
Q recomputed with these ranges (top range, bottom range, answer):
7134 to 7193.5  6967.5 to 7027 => 0.80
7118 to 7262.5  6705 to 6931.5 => 1.52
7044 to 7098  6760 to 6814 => 1.76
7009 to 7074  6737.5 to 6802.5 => 2.03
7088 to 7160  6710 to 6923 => 1.32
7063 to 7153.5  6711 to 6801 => 1.53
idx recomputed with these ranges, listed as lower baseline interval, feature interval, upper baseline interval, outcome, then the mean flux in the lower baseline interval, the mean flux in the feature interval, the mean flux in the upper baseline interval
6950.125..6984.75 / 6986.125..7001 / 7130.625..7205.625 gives -0.11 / 21.8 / 23.6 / 18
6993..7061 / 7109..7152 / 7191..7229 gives 0.30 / 26.2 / 17.5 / 20.5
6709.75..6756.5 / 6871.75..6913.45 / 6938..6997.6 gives 0.20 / 13.7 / 16.2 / 22.4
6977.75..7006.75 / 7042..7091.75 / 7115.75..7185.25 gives -0.16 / 23.5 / 24.2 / 17.6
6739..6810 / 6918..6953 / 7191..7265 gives -0.17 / 14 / 20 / 22.8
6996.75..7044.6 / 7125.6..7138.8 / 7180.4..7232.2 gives 0.47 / 26.1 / 14.8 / 20.6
